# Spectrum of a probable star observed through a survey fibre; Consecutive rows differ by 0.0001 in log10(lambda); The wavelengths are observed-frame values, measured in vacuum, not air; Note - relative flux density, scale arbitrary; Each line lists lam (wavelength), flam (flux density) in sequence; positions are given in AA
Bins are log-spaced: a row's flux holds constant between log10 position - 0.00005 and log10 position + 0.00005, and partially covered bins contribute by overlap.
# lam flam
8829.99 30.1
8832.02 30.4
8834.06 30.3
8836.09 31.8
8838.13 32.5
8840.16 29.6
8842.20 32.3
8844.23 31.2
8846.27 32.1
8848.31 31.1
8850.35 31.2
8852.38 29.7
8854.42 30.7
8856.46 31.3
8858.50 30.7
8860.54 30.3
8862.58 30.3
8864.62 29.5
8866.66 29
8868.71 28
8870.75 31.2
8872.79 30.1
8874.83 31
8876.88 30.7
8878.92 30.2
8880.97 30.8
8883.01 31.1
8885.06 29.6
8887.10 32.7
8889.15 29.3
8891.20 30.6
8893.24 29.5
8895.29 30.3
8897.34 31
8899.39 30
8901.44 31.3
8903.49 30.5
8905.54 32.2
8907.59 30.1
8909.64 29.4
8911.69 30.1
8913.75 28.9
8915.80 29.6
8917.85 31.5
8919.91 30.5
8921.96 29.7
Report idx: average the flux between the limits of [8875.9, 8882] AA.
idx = 30.6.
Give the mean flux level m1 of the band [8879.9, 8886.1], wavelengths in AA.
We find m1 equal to 30.5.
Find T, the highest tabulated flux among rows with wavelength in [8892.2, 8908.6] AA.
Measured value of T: 32.2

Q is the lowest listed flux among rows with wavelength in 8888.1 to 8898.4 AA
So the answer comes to 29.3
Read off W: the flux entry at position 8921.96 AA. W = 29.7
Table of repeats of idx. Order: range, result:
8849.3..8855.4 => 30.6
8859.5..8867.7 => 29.8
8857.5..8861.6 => 30.5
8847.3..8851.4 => 31.2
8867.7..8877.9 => 30.2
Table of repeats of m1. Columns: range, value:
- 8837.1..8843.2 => 31.4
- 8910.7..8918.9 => 30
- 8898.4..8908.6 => 30.8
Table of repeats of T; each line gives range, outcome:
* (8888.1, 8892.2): 30.6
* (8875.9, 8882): 30.8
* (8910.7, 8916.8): 30.1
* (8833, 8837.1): 31.8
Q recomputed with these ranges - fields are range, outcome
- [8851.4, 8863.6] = 29.7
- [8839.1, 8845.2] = 29.6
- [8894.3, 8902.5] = 30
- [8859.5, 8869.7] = 28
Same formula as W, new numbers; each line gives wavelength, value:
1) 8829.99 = 30.1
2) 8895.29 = 30.3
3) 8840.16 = 29.6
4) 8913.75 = 28.9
